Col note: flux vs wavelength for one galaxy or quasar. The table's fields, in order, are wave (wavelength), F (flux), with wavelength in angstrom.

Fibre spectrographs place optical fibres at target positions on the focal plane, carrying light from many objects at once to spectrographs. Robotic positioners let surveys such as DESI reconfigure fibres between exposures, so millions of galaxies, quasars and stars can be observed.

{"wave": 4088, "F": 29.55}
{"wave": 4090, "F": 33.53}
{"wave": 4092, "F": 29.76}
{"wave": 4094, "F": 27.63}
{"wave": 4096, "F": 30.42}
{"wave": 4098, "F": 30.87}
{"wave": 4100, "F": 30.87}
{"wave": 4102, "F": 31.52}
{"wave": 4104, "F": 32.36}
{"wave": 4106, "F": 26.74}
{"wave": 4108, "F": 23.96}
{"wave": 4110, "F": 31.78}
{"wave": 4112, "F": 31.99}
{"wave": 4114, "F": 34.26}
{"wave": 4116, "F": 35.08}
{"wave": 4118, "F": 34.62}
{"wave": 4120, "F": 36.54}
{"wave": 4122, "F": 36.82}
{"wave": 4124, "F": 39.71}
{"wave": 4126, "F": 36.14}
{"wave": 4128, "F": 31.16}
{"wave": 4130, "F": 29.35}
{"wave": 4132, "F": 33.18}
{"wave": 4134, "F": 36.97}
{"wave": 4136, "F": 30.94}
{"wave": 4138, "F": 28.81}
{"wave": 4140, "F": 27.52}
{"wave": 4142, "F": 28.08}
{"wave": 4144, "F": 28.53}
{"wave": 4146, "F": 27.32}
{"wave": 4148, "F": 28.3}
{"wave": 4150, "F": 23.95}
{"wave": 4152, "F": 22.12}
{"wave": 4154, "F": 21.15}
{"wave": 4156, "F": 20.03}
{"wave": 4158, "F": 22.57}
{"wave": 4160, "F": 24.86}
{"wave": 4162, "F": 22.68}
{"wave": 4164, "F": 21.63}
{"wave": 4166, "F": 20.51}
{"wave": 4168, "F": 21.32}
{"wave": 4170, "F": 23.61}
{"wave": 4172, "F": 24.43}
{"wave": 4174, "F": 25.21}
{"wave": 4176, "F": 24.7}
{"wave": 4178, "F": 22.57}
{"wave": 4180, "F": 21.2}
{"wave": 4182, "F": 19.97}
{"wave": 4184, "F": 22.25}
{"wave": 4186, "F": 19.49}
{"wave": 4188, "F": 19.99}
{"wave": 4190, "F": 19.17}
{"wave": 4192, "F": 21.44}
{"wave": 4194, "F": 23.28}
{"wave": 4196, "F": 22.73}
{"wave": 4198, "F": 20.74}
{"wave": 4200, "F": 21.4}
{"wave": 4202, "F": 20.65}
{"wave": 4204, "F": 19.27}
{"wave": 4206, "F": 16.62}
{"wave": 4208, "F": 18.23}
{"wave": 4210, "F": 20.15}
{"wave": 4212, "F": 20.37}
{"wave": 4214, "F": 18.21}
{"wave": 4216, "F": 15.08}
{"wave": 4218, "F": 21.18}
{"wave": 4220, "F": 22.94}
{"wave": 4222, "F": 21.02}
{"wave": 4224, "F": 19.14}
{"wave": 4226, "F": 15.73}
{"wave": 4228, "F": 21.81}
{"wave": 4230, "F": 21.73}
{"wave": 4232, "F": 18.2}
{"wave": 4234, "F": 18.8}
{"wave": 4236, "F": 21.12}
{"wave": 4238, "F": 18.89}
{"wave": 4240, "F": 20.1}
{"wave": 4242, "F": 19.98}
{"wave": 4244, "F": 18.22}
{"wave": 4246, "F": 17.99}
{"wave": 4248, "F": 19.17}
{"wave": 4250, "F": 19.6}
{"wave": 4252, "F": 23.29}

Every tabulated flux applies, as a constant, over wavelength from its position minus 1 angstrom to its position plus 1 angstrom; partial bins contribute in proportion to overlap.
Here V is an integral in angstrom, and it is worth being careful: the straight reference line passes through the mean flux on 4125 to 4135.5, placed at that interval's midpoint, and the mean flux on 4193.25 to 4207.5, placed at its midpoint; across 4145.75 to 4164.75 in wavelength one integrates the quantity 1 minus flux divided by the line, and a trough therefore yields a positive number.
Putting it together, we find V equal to 3.6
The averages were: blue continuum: 33.2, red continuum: 20.5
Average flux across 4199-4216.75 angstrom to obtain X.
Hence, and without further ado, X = 18.9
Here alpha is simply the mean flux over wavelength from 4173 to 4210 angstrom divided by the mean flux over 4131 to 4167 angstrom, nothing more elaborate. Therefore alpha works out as 0.8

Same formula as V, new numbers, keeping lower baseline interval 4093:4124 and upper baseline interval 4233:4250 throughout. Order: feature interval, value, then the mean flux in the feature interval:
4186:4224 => 4.4 angstrom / 20.1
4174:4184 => 1.1 angstrom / 22.4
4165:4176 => 1.2 angstrom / 23.2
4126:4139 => -1.0 angstrom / 32.1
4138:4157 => 1.9 angstrom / 25.4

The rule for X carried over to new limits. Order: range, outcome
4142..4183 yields 23.4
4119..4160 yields 29.3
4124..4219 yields 23.8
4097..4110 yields 29.6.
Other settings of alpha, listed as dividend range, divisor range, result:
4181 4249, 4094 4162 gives 0.67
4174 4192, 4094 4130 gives 0.66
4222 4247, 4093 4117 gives 0.63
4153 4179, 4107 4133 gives 0.68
